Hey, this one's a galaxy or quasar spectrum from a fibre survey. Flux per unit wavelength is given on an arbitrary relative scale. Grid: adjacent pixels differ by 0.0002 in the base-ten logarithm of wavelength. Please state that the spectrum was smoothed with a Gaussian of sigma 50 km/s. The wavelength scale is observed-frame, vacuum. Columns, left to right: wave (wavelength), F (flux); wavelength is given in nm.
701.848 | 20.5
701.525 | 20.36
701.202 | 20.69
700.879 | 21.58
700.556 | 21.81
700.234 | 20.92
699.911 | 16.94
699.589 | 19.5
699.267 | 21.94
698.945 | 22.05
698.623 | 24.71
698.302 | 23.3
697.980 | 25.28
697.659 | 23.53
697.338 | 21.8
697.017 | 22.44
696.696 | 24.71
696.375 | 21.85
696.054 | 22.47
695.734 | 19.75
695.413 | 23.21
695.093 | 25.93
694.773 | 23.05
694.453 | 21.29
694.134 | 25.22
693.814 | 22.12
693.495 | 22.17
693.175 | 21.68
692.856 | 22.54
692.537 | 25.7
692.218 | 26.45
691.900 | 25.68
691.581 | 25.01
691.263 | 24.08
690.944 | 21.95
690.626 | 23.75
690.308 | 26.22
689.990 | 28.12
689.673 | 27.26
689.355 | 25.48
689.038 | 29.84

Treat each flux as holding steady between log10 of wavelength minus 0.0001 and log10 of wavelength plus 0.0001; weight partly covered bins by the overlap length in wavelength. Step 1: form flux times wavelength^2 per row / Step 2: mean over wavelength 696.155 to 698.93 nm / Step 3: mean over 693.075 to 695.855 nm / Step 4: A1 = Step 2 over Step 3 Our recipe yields 1.0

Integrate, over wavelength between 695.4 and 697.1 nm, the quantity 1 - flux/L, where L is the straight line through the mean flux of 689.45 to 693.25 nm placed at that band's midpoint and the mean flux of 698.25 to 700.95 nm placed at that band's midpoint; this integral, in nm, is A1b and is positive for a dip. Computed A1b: 0.03 nm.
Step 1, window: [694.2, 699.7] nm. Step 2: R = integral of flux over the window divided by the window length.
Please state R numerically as 22.8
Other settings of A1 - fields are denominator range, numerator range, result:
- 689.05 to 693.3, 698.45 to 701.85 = 0.86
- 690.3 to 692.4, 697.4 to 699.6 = 0.96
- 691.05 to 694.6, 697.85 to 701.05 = 0.93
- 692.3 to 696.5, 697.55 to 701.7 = 0.96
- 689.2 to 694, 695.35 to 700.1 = 0.92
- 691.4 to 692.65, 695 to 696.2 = 0.89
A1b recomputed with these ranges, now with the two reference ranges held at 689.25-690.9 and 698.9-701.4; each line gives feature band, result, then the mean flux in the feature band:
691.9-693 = -0.02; 25.1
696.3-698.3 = -0.11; 23.3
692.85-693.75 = 0.08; 22.1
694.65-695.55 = -0.03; 24.1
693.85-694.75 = 0.02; 23.1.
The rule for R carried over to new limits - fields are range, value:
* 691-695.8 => 23.6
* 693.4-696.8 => 22.9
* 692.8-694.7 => 22.5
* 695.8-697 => 22.7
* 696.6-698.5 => 23.5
